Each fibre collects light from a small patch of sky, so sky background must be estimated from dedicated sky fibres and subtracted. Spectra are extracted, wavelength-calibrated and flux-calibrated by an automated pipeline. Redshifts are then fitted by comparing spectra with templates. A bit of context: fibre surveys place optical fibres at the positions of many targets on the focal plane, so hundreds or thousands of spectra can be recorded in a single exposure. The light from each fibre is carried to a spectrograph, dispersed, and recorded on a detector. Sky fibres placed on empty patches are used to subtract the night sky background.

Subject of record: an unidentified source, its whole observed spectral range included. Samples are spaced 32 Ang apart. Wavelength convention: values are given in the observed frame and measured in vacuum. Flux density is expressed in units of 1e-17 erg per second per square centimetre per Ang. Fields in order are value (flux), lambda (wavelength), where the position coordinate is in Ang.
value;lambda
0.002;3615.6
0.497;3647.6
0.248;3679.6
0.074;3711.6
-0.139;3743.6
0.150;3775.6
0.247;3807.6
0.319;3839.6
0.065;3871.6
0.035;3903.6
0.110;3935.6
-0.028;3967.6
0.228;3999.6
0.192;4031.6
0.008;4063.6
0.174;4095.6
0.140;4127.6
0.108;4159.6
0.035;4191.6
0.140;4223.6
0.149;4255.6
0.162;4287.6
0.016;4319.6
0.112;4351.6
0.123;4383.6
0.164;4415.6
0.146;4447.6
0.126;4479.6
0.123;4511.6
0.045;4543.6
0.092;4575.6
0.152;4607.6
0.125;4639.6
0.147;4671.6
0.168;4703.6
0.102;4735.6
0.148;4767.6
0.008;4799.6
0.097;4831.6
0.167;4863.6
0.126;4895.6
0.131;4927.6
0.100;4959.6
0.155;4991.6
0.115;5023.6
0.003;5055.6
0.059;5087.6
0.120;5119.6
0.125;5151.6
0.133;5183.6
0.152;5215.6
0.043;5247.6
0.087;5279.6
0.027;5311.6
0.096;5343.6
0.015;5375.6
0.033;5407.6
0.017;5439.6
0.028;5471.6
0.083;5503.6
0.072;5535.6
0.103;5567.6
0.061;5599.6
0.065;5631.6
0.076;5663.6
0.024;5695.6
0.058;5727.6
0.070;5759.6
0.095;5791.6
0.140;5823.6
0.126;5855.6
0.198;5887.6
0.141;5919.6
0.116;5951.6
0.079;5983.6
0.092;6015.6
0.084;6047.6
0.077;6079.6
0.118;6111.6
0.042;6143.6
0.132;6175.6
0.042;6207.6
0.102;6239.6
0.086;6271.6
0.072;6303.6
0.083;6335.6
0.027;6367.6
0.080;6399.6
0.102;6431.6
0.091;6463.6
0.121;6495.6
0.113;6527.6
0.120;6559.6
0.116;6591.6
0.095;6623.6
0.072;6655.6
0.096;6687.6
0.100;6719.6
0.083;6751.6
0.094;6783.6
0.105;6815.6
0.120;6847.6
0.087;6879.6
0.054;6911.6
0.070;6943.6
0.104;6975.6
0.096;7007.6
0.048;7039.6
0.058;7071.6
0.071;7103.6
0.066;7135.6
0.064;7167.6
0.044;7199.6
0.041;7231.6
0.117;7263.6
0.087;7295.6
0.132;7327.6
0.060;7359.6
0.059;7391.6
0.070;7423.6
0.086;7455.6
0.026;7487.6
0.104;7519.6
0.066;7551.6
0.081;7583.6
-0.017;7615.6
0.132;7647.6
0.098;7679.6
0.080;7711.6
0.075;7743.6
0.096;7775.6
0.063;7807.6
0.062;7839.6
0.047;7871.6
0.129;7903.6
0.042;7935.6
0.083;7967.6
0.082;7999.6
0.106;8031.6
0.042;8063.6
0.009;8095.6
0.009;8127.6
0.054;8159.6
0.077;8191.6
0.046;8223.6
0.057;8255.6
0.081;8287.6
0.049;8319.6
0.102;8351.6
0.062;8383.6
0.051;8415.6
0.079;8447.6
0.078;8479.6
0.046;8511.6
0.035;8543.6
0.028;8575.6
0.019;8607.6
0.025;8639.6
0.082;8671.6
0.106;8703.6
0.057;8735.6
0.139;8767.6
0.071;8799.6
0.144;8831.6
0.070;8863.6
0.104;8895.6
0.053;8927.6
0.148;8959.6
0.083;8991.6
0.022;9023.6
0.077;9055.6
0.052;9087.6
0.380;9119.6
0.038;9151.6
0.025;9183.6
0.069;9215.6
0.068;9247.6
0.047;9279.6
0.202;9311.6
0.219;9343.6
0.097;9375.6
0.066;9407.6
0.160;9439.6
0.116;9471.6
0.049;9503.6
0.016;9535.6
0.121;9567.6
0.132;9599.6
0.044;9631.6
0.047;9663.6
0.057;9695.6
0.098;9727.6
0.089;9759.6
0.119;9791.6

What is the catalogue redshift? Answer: 1.448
